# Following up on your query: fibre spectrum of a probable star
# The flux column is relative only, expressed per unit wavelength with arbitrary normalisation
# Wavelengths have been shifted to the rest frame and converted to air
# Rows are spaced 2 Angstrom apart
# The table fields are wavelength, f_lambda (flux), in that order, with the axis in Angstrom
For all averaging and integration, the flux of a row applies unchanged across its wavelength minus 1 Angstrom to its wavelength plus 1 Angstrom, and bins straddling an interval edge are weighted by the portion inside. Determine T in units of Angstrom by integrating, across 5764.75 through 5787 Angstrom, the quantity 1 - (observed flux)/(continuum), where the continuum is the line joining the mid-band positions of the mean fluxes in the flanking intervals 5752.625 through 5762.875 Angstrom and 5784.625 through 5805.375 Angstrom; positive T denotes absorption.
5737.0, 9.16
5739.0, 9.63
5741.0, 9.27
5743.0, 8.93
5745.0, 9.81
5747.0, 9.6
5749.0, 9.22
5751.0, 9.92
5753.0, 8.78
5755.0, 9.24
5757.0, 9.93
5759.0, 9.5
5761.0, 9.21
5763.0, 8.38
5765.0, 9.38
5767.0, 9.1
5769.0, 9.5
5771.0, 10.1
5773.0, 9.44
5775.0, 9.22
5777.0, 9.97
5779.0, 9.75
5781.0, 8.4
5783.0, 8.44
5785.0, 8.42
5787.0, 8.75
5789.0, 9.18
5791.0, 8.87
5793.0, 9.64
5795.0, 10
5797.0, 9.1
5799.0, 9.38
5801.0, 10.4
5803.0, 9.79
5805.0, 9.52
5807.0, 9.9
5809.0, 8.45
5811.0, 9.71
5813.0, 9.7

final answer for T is 0.3 Angstrom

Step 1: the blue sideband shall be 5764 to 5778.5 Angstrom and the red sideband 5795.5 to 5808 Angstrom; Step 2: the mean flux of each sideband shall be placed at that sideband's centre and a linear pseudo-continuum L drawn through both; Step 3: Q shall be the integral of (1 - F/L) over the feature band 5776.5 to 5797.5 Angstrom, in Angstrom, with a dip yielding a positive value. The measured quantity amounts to 1.1 Angstrom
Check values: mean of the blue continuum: 9.54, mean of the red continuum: 9.69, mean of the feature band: 9.12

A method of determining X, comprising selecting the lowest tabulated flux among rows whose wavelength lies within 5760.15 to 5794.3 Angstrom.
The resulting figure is 8.38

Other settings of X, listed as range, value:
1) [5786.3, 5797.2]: 8.75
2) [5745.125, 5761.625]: 8.78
